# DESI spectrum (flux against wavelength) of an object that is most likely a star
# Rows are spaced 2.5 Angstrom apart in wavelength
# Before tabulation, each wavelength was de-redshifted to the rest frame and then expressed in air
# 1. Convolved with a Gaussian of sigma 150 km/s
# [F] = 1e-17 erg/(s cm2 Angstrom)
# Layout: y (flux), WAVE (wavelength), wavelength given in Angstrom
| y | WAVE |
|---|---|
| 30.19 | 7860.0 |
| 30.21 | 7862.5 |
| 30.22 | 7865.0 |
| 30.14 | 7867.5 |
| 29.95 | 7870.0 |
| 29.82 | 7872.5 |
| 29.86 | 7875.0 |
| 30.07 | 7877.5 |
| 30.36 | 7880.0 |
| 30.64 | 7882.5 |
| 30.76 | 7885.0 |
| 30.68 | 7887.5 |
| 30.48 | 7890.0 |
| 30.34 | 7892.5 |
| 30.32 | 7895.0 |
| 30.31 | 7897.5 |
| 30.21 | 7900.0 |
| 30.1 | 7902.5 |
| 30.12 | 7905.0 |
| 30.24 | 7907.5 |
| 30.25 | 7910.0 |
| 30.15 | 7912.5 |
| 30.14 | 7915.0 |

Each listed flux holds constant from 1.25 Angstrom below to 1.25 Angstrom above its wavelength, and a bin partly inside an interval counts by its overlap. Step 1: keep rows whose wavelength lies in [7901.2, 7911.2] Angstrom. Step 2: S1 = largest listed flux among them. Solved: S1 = 30.25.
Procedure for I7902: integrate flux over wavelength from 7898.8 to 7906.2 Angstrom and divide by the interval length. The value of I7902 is 30.1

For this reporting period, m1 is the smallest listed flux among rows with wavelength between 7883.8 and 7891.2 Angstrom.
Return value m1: 30.48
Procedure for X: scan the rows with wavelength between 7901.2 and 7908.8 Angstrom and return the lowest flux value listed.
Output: 30.1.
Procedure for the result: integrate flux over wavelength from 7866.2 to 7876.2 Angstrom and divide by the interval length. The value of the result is 29.9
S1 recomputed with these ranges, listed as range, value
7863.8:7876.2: 30.22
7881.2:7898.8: 30.76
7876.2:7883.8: 30.64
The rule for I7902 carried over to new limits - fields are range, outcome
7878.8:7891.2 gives 30.6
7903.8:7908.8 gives 30.2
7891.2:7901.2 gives 30.3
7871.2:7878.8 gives 29.9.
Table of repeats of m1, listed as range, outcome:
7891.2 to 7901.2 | 30.21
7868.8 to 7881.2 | 29.82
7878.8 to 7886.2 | 30.36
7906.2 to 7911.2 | 30.24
